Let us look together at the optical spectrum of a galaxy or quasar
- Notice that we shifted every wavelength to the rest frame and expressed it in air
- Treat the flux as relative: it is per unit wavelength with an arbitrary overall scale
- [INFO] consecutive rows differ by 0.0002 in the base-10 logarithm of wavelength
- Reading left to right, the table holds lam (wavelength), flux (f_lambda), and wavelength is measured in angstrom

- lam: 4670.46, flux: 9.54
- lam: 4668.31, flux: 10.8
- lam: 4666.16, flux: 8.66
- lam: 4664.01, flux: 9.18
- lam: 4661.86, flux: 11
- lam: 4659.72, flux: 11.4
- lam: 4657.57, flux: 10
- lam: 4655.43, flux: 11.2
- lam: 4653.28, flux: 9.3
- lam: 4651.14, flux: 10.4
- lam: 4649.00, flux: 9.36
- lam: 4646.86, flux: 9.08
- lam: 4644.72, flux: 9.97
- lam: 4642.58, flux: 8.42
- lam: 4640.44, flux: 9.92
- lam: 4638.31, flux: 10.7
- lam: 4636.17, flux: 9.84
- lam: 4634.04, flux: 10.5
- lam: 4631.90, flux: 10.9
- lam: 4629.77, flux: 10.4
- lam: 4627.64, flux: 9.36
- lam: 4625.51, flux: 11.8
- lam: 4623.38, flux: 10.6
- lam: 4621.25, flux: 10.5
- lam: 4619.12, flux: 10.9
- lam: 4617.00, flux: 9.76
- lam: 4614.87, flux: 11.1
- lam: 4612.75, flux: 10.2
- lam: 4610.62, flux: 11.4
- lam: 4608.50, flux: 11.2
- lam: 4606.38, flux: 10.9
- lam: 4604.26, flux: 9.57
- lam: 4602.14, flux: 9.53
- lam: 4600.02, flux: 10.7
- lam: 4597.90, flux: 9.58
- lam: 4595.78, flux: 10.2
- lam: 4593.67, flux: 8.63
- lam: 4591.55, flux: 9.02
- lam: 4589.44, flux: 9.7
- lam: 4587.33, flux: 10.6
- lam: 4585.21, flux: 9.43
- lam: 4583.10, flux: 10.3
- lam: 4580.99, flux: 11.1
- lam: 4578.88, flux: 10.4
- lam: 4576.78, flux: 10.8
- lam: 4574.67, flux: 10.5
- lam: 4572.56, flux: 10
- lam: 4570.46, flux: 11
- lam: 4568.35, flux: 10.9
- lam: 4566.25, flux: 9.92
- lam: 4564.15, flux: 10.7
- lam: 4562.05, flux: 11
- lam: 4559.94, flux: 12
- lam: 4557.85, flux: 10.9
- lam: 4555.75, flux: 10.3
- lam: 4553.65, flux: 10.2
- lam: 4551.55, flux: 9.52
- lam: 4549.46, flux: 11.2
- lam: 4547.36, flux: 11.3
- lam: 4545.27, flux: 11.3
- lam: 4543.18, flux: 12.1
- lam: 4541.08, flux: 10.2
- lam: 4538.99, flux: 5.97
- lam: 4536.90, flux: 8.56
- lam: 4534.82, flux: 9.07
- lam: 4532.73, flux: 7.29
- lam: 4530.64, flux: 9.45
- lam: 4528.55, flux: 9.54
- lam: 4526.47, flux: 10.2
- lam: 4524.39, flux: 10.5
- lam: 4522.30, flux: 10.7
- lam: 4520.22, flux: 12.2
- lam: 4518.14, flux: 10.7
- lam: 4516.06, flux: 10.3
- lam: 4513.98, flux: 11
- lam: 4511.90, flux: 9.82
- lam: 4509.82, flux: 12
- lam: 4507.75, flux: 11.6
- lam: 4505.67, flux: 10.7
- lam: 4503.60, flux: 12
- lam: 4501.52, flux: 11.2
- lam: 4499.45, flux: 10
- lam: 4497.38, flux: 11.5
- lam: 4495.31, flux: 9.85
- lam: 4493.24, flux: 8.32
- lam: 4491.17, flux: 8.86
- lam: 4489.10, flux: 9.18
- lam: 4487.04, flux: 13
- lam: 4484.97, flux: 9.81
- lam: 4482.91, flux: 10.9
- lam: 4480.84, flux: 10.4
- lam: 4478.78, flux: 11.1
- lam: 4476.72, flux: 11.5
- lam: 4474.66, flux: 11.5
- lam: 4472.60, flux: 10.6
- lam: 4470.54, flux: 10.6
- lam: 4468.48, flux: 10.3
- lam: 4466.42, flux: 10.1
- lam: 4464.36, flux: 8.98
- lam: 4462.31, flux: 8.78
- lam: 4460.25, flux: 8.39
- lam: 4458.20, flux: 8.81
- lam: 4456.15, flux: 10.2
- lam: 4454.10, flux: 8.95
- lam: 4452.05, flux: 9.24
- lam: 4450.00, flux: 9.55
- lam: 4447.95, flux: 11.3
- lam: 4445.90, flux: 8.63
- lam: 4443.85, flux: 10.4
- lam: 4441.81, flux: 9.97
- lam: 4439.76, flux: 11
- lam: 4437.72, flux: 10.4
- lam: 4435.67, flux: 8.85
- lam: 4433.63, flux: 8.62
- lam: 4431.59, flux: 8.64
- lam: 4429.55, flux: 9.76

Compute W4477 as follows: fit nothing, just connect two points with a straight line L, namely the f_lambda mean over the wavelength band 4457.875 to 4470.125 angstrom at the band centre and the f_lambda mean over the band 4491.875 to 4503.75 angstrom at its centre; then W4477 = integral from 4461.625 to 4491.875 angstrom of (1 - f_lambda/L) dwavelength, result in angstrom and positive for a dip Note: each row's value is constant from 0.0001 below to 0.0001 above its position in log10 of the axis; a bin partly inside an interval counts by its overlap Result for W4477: -2.2 angstrom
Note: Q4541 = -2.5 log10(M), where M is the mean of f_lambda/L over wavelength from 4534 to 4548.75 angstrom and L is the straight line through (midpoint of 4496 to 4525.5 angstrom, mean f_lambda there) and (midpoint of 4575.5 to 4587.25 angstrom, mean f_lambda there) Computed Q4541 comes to 0.096 mag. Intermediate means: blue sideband 11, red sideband 10.4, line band 9.83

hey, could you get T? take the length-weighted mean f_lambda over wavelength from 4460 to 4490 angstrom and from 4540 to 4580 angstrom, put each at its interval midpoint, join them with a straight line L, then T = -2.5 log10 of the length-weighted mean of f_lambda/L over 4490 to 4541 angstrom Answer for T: 0.05 mag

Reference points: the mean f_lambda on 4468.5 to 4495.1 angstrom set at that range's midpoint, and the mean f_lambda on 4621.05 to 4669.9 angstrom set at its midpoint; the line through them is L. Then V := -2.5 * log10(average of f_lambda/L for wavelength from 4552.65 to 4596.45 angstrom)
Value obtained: -0.01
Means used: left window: 10.5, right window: 10.1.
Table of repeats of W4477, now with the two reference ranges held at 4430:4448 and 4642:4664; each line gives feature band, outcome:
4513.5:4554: -0.9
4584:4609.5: 0.0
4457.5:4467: 0.7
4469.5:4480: -1.4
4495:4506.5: -1.4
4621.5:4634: -0.8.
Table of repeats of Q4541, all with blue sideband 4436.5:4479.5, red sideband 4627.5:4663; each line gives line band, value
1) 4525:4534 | 0.10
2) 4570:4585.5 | -0.04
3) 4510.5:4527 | -0.07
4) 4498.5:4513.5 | -0.10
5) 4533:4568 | -0.02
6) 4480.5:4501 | -0.02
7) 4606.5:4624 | -0.06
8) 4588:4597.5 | 0.07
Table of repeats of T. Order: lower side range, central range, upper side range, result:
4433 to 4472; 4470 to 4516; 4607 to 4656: -0.10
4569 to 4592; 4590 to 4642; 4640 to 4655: -0.04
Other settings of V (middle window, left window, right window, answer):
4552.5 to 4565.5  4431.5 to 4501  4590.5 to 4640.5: -0.07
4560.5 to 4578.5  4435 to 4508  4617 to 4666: -0.05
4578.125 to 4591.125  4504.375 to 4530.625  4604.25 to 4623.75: 0.05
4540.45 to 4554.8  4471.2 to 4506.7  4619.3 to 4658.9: -0.04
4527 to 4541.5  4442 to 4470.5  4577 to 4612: 0.16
